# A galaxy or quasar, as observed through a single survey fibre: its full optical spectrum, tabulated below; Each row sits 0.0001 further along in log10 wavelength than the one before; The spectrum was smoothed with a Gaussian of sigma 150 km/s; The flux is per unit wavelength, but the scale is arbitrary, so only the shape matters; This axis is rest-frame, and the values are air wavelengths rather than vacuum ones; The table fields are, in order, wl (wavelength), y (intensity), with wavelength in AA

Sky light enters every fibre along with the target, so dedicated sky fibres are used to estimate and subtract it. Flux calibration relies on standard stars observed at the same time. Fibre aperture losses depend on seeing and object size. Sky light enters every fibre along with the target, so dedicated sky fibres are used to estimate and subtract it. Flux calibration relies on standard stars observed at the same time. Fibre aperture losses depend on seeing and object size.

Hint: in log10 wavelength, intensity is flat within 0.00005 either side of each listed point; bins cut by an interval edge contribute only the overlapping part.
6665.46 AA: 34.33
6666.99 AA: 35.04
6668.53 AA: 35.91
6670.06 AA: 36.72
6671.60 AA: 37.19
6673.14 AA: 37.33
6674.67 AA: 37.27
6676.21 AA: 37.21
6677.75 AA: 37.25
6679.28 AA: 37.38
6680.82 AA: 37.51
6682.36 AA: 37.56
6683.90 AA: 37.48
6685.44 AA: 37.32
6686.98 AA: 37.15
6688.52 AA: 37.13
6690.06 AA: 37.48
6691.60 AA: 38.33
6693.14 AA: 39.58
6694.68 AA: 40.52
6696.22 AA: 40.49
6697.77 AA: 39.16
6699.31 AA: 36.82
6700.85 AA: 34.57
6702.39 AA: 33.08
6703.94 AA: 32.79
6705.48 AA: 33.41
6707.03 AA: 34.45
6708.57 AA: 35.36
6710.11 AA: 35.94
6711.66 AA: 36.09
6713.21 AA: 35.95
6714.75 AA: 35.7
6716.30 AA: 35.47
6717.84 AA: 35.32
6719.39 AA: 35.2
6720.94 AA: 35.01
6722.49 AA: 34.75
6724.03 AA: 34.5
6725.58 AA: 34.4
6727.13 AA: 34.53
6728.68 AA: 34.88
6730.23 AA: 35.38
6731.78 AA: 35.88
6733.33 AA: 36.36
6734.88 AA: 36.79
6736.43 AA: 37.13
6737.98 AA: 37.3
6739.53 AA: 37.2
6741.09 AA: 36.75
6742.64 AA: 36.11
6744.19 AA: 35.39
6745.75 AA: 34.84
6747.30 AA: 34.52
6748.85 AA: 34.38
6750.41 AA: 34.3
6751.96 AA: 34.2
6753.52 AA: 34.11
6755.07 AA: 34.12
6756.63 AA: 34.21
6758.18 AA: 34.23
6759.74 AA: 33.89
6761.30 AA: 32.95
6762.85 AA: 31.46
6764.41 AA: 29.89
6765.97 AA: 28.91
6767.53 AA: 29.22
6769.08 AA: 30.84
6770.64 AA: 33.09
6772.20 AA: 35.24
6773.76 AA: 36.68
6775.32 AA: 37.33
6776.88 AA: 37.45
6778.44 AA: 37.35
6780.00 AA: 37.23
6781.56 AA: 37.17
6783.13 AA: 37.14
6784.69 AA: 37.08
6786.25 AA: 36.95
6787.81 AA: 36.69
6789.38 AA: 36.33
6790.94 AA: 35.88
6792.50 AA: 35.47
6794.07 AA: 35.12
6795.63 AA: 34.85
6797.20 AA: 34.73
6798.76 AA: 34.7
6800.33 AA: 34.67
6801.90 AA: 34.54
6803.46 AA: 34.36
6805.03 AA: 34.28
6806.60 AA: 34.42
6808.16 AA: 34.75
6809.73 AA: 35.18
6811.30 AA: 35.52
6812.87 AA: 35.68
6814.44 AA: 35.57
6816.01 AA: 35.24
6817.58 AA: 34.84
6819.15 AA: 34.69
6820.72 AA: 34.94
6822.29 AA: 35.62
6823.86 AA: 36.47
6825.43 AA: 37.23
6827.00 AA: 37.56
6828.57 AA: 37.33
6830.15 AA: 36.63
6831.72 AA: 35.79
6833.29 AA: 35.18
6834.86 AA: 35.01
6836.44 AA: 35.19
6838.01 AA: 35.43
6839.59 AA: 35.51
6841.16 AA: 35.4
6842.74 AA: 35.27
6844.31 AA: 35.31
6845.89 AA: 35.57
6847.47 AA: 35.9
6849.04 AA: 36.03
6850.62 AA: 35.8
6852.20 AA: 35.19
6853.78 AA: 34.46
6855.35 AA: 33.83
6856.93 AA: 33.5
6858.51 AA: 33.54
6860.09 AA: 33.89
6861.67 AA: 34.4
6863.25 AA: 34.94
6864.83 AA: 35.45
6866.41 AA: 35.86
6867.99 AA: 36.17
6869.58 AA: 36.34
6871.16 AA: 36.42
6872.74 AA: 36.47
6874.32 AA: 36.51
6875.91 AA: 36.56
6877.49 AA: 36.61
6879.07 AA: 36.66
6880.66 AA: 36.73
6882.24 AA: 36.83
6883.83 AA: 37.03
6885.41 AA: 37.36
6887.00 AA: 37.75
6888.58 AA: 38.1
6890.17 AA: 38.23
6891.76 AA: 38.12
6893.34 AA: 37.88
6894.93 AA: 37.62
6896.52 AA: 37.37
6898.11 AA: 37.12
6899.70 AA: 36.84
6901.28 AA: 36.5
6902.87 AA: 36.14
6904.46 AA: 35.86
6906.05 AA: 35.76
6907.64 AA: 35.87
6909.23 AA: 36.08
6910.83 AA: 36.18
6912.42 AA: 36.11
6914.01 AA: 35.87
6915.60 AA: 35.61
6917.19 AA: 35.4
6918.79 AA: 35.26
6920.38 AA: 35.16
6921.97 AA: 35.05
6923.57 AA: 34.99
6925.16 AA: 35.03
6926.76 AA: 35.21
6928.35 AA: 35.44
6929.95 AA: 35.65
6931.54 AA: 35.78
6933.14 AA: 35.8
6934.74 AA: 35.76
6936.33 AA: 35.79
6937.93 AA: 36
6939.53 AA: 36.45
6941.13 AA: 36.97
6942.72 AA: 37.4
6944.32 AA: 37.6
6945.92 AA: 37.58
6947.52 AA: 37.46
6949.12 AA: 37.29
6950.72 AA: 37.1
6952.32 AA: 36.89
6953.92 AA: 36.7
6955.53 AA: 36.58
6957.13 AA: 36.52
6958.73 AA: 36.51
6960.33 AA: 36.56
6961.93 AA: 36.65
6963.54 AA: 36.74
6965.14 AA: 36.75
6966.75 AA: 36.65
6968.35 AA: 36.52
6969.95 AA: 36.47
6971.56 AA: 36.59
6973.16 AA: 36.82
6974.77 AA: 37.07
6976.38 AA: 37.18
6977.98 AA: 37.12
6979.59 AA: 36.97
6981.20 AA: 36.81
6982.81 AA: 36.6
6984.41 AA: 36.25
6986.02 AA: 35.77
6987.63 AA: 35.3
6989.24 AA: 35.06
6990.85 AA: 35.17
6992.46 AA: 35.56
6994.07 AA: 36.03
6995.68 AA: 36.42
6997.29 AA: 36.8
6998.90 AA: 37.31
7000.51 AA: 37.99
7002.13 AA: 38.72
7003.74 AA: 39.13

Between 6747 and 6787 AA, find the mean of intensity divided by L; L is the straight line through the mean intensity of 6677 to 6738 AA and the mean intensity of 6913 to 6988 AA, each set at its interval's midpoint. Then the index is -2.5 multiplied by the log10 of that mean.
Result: 0.06 mag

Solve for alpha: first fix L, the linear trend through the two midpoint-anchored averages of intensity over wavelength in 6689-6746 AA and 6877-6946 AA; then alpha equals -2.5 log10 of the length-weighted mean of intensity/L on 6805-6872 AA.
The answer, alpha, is 0.03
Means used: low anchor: 36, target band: 35.4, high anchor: 36.4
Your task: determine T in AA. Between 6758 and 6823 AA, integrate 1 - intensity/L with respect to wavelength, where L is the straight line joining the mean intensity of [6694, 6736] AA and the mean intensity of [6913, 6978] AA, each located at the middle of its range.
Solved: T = 1.9 AA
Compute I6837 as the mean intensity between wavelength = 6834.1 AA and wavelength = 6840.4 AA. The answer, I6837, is 35.3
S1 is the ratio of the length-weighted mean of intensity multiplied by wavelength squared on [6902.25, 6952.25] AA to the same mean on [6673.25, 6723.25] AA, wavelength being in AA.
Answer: 1.06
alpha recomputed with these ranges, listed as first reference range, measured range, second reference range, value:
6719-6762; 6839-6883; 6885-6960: 0.01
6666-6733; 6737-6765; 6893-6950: 0.05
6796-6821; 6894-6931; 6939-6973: 0.01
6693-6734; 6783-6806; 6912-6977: 0.01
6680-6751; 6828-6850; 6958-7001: 0.02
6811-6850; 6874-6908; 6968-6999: -0.03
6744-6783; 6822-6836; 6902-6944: -0.05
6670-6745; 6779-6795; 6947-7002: 0.00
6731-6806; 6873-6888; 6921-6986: -0.03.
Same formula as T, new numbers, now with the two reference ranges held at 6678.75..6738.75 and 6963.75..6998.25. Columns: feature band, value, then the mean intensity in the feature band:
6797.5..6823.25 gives 1.0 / 34.9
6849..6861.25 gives 0.6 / 34.4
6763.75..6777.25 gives 1.2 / 33.1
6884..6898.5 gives -0.5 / 37.7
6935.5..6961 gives -0.3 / 36.8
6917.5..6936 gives 0.5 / 35.4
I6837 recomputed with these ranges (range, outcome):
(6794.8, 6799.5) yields 34.8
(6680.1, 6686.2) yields 37.4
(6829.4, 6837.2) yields 35.6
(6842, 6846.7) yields 35.4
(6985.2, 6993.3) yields 35.4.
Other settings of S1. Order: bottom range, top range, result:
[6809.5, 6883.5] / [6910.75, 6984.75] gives 1.05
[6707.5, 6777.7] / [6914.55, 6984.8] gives 1.11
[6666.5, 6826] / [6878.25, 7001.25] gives 1.09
